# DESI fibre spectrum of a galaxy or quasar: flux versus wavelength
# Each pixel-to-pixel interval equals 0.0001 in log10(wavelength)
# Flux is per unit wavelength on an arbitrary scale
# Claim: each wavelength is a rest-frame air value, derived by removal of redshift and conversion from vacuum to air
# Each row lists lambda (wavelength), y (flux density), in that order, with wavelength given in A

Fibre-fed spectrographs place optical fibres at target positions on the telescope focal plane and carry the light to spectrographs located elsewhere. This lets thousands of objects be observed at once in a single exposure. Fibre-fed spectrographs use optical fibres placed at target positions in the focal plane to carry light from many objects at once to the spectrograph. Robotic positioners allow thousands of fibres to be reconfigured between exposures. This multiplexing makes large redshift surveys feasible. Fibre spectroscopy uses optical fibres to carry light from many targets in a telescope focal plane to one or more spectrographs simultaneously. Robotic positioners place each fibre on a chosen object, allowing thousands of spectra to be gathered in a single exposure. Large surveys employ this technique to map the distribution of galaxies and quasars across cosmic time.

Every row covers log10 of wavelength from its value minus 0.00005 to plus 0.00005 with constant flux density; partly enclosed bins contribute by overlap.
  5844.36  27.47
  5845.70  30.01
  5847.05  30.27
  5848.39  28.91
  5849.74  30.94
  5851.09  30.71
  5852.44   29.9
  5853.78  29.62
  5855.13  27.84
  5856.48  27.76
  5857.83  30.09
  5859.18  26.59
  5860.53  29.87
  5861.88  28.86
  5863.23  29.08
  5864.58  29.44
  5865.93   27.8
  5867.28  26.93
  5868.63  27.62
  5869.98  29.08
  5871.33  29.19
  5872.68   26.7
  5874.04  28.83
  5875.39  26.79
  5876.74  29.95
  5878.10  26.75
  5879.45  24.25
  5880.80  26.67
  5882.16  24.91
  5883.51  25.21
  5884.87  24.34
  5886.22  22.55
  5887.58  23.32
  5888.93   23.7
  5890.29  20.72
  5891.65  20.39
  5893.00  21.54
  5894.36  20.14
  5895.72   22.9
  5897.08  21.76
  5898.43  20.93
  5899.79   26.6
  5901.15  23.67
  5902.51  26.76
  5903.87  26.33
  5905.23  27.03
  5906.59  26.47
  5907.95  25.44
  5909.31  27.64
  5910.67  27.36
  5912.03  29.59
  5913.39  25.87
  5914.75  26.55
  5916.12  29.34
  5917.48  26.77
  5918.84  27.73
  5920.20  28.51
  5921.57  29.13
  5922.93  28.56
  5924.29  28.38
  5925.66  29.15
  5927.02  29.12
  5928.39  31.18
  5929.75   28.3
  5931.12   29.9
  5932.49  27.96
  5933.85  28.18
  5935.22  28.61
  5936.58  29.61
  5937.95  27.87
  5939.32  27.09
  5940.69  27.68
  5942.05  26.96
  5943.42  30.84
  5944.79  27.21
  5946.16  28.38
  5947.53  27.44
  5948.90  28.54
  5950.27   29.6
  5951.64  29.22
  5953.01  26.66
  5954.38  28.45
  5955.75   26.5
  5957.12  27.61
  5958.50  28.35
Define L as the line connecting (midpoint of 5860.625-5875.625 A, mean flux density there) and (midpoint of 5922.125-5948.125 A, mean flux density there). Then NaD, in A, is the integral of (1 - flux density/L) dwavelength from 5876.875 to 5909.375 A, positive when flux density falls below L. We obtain 4.8 A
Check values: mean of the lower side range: 28.3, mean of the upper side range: 28.6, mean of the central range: 24.2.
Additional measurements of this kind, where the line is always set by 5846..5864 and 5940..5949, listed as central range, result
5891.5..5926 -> 3.1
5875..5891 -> 2.2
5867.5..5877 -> 0.3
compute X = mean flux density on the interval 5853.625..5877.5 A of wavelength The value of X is 28.4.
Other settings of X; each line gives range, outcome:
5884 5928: 25.6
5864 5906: 25.2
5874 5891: 25.1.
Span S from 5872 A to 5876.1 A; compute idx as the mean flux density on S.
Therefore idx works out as 27.5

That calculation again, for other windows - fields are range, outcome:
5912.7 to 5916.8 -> 27.2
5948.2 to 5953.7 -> 28.5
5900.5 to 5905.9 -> 25.9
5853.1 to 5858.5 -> 28.8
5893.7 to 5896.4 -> 21.5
